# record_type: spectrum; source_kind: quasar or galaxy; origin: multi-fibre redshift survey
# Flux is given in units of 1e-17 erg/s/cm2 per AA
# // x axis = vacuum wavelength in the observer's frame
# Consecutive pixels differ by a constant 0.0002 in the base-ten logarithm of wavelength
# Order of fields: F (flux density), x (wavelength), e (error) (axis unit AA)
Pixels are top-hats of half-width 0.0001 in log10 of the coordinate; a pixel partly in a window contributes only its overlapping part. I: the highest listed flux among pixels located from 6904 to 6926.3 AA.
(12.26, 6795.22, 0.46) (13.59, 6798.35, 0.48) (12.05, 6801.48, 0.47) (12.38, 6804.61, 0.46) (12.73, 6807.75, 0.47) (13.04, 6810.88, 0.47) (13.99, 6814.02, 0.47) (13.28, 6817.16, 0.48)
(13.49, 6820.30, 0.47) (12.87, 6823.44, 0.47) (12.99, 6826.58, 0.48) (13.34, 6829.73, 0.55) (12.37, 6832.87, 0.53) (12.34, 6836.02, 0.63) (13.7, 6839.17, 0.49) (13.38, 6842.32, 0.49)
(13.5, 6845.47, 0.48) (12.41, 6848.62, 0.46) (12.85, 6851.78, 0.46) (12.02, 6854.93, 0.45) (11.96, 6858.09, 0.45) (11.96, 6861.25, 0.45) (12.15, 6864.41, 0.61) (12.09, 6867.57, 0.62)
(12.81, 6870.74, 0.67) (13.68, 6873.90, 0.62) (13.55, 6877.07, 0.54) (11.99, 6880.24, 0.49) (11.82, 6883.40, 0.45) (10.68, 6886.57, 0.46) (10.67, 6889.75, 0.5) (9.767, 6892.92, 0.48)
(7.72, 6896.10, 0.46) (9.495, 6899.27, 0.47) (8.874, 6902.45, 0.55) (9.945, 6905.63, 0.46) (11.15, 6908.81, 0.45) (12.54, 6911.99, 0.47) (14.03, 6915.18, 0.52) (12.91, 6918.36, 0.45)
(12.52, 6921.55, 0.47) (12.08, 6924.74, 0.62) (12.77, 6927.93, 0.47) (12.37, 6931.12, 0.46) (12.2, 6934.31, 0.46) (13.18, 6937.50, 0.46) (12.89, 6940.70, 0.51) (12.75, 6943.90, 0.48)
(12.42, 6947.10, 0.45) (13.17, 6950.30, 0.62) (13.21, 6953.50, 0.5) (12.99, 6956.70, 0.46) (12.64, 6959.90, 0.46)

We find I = 14.03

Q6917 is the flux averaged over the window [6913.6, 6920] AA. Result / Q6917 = 13.5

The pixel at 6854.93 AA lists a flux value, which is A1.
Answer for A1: 12.02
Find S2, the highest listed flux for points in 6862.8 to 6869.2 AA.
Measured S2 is 12.15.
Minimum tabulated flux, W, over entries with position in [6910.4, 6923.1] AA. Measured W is 12.52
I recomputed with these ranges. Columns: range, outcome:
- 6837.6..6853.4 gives 13.7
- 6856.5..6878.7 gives 13.68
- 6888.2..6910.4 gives 11.15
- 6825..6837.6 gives 13.34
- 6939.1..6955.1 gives 13.21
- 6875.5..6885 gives 13.55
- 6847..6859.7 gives 12.85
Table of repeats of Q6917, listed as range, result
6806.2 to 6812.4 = 12.9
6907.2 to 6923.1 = 12.6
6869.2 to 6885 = 12.8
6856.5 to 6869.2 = 12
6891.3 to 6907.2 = 9.16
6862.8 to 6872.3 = 12.3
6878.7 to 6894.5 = 11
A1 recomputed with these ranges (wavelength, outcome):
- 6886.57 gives 10.68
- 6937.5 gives 13.18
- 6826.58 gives 12.99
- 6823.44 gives 12.87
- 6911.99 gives 12.54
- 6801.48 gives 12.05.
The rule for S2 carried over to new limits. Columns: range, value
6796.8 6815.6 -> 13.99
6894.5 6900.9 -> 9.495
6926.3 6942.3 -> 13.18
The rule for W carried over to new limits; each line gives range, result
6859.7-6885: 11.82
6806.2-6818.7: 12.73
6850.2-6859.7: 11.96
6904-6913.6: 9.945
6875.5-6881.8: 11.99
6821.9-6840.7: 12.34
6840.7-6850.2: 12.41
